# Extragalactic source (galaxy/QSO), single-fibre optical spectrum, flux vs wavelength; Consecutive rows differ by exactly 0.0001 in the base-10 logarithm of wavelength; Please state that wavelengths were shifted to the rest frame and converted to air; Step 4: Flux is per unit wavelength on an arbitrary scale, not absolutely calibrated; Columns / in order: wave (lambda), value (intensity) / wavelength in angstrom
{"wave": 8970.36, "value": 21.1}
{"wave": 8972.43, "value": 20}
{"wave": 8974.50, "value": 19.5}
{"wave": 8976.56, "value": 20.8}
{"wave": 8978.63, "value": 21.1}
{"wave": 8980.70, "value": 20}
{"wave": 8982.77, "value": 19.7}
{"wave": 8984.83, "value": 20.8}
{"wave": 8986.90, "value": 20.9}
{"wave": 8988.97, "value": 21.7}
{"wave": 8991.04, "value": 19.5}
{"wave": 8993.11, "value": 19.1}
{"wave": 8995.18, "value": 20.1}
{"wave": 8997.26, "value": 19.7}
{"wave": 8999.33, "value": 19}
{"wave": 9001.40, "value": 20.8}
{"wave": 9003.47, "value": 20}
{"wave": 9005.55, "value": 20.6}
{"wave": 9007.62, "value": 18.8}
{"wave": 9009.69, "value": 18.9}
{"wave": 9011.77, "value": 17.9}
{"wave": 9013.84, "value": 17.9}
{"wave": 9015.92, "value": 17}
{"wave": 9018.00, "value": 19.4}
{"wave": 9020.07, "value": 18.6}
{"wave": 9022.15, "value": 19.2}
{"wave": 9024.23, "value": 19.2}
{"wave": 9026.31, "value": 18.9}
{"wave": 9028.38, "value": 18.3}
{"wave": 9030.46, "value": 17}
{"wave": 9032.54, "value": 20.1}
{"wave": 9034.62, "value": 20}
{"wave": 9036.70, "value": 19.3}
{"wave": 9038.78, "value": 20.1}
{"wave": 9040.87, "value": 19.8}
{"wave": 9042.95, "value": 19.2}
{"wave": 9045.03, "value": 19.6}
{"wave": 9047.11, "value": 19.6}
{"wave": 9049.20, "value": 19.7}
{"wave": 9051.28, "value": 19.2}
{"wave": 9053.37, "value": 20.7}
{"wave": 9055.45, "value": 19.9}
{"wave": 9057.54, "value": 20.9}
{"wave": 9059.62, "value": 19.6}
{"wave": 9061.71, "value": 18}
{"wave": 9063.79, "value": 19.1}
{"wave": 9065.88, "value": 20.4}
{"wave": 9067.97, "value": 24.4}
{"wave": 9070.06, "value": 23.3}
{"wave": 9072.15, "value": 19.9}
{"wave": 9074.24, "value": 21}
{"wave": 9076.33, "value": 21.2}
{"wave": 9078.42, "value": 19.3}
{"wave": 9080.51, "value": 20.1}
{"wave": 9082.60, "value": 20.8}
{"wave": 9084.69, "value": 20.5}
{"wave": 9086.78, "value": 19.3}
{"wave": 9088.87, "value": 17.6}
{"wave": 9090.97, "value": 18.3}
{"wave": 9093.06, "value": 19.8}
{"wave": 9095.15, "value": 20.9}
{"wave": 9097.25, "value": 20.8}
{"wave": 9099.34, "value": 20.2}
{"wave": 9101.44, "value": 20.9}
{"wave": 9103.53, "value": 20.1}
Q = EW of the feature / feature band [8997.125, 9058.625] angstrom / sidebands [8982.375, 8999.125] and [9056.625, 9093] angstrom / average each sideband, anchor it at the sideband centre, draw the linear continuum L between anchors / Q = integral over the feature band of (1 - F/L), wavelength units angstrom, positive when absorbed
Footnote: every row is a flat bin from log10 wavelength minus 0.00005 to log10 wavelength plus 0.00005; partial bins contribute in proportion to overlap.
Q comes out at 2.7 angstrom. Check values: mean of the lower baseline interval 20.1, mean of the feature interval 19.3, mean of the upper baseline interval 20.2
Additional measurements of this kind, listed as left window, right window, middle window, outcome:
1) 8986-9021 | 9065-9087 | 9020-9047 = 1.1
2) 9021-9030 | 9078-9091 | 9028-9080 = -2.4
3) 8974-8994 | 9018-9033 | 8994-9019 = 0.4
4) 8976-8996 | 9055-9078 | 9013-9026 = 1.2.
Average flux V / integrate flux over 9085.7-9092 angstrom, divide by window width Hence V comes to 18.4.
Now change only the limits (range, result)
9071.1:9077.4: 20.7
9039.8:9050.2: 19.6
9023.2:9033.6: 18.7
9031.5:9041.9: 19.8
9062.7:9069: 21.3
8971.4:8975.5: 19.7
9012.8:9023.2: 18.4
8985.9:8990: 21.3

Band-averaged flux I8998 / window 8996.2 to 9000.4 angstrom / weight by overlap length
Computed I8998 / 19.3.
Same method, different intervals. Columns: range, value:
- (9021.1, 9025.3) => 19.2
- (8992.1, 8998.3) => 19.6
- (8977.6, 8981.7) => 20.5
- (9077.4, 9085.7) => 20.2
